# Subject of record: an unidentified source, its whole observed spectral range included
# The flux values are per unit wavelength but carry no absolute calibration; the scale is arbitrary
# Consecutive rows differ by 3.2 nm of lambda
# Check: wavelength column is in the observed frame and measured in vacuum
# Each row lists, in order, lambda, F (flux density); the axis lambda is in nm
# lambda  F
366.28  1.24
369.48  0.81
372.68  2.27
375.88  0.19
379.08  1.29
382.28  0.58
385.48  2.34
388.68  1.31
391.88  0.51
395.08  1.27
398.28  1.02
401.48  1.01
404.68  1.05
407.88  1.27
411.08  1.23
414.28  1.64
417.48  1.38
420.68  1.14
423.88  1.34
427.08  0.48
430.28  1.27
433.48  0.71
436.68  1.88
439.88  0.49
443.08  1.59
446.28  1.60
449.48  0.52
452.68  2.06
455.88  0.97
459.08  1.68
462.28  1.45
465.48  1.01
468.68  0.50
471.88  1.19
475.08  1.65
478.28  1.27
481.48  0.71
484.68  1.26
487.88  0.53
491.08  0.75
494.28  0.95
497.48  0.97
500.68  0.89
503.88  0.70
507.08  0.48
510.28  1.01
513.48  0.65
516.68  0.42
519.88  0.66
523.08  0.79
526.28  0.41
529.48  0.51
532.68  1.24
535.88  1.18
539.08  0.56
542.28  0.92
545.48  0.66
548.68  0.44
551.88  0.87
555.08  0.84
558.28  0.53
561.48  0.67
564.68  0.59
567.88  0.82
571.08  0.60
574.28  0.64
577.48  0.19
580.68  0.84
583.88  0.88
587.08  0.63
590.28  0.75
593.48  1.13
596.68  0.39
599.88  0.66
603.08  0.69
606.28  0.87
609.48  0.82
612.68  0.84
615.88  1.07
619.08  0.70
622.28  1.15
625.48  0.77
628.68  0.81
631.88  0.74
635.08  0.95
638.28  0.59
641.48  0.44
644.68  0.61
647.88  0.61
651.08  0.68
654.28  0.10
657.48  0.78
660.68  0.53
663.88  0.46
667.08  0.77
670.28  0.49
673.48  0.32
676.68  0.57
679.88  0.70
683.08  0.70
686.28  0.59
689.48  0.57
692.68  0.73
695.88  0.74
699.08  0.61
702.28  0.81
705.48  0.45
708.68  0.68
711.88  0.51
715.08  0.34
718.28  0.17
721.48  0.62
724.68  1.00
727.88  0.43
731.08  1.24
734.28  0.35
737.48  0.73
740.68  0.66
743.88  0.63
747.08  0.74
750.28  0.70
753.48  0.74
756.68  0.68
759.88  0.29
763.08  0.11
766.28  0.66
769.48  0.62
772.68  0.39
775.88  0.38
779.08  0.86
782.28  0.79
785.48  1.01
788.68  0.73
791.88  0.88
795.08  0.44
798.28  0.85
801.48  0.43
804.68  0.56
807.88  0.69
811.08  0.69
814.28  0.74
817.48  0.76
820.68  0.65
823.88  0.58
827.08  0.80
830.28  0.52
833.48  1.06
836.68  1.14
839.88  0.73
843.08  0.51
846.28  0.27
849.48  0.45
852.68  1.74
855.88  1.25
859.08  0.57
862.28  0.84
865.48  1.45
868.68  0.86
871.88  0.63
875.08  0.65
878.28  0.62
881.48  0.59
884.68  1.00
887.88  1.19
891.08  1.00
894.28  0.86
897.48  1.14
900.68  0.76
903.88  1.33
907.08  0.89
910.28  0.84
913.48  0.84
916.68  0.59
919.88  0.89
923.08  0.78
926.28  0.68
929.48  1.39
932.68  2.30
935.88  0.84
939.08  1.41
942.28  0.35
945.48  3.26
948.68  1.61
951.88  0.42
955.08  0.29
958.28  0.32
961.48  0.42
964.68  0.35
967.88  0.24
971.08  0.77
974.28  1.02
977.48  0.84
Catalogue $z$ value 1.291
